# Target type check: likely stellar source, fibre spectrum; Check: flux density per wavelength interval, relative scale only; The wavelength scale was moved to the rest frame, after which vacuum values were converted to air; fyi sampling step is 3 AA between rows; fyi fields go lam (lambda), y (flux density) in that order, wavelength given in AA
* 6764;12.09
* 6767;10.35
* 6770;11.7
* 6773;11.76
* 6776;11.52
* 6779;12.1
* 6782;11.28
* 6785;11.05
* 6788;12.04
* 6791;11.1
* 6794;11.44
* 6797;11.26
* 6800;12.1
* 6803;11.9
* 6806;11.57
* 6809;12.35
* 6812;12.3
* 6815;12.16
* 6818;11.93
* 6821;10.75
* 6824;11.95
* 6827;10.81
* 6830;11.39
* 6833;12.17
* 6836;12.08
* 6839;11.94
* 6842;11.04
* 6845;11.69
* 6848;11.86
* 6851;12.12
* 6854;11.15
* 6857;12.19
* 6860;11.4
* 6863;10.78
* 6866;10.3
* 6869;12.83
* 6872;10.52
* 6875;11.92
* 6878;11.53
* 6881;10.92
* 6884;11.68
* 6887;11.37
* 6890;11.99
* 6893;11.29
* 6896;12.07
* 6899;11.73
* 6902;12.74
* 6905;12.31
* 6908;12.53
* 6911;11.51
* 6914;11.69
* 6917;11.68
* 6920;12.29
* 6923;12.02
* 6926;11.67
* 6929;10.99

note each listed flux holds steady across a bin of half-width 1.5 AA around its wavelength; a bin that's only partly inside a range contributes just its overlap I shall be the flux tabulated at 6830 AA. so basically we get 11.39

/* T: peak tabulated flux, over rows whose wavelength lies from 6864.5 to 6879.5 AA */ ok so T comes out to 12.83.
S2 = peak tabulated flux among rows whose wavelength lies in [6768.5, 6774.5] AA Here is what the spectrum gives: 11.76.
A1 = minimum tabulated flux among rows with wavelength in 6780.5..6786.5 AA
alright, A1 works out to 11.05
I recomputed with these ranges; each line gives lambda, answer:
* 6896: 12.07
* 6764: 12.09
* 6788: 12.04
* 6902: 12.74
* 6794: 11.44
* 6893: 11.29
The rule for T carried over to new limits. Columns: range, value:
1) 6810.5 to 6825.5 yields 12.3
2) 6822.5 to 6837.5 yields 12.17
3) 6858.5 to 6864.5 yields 11.4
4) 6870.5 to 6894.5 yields 11.99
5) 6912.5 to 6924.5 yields 12.29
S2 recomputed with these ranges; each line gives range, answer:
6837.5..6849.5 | 11.94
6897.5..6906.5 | 12.74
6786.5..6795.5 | 12.04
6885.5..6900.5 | 12.07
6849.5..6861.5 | 12.19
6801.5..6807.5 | 11.9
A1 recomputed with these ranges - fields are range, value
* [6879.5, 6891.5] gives 10.92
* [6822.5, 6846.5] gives 10.81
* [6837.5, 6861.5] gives 11.04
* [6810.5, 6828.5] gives 10.75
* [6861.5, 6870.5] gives 10.3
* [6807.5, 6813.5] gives 12.3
